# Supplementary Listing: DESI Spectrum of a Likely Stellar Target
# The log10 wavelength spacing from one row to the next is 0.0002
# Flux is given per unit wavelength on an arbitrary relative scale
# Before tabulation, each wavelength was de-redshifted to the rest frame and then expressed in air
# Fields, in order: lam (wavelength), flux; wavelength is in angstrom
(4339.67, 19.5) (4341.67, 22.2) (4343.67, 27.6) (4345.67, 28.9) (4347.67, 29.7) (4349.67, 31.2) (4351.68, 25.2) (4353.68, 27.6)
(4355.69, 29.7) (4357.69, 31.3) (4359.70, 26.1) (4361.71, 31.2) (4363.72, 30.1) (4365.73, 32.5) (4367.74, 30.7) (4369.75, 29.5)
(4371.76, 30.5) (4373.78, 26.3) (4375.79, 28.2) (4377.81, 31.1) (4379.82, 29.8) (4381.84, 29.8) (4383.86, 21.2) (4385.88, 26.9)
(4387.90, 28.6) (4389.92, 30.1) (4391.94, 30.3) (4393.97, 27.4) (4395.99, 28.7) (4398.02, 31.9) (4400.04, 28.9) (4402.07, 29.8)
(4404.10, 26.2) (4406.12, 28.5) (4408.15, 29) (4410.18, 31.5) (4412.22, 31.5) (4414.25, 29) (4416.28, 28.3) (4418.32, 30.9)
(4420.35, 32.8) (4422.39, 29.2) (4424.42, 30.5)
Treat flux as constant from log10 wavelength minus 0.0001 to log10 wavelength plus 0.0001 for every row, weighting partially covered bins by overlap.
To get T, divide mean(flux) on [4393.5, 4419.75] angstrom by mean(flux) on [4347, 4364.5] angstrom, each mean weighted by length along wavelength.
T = 1.01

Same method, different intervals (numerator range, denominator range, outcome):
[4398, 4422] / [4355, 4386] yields 1.02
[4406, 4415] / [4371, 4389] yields 1.07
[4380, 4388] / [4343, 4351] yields 0.91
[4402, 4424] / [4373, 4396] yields 1.05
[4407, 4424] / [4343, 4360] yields 1.05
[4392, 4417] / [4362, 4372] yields 0.95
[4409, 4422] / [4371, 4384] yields 1.07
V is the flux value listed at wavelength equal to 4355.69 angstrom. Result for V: 29.7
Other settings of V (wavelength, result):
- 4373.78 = 26.3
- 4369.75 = 29.5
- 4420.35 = 32.8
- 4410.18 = 31.5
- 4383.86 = 21.2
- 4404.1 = 26.2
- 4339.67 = 19.5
